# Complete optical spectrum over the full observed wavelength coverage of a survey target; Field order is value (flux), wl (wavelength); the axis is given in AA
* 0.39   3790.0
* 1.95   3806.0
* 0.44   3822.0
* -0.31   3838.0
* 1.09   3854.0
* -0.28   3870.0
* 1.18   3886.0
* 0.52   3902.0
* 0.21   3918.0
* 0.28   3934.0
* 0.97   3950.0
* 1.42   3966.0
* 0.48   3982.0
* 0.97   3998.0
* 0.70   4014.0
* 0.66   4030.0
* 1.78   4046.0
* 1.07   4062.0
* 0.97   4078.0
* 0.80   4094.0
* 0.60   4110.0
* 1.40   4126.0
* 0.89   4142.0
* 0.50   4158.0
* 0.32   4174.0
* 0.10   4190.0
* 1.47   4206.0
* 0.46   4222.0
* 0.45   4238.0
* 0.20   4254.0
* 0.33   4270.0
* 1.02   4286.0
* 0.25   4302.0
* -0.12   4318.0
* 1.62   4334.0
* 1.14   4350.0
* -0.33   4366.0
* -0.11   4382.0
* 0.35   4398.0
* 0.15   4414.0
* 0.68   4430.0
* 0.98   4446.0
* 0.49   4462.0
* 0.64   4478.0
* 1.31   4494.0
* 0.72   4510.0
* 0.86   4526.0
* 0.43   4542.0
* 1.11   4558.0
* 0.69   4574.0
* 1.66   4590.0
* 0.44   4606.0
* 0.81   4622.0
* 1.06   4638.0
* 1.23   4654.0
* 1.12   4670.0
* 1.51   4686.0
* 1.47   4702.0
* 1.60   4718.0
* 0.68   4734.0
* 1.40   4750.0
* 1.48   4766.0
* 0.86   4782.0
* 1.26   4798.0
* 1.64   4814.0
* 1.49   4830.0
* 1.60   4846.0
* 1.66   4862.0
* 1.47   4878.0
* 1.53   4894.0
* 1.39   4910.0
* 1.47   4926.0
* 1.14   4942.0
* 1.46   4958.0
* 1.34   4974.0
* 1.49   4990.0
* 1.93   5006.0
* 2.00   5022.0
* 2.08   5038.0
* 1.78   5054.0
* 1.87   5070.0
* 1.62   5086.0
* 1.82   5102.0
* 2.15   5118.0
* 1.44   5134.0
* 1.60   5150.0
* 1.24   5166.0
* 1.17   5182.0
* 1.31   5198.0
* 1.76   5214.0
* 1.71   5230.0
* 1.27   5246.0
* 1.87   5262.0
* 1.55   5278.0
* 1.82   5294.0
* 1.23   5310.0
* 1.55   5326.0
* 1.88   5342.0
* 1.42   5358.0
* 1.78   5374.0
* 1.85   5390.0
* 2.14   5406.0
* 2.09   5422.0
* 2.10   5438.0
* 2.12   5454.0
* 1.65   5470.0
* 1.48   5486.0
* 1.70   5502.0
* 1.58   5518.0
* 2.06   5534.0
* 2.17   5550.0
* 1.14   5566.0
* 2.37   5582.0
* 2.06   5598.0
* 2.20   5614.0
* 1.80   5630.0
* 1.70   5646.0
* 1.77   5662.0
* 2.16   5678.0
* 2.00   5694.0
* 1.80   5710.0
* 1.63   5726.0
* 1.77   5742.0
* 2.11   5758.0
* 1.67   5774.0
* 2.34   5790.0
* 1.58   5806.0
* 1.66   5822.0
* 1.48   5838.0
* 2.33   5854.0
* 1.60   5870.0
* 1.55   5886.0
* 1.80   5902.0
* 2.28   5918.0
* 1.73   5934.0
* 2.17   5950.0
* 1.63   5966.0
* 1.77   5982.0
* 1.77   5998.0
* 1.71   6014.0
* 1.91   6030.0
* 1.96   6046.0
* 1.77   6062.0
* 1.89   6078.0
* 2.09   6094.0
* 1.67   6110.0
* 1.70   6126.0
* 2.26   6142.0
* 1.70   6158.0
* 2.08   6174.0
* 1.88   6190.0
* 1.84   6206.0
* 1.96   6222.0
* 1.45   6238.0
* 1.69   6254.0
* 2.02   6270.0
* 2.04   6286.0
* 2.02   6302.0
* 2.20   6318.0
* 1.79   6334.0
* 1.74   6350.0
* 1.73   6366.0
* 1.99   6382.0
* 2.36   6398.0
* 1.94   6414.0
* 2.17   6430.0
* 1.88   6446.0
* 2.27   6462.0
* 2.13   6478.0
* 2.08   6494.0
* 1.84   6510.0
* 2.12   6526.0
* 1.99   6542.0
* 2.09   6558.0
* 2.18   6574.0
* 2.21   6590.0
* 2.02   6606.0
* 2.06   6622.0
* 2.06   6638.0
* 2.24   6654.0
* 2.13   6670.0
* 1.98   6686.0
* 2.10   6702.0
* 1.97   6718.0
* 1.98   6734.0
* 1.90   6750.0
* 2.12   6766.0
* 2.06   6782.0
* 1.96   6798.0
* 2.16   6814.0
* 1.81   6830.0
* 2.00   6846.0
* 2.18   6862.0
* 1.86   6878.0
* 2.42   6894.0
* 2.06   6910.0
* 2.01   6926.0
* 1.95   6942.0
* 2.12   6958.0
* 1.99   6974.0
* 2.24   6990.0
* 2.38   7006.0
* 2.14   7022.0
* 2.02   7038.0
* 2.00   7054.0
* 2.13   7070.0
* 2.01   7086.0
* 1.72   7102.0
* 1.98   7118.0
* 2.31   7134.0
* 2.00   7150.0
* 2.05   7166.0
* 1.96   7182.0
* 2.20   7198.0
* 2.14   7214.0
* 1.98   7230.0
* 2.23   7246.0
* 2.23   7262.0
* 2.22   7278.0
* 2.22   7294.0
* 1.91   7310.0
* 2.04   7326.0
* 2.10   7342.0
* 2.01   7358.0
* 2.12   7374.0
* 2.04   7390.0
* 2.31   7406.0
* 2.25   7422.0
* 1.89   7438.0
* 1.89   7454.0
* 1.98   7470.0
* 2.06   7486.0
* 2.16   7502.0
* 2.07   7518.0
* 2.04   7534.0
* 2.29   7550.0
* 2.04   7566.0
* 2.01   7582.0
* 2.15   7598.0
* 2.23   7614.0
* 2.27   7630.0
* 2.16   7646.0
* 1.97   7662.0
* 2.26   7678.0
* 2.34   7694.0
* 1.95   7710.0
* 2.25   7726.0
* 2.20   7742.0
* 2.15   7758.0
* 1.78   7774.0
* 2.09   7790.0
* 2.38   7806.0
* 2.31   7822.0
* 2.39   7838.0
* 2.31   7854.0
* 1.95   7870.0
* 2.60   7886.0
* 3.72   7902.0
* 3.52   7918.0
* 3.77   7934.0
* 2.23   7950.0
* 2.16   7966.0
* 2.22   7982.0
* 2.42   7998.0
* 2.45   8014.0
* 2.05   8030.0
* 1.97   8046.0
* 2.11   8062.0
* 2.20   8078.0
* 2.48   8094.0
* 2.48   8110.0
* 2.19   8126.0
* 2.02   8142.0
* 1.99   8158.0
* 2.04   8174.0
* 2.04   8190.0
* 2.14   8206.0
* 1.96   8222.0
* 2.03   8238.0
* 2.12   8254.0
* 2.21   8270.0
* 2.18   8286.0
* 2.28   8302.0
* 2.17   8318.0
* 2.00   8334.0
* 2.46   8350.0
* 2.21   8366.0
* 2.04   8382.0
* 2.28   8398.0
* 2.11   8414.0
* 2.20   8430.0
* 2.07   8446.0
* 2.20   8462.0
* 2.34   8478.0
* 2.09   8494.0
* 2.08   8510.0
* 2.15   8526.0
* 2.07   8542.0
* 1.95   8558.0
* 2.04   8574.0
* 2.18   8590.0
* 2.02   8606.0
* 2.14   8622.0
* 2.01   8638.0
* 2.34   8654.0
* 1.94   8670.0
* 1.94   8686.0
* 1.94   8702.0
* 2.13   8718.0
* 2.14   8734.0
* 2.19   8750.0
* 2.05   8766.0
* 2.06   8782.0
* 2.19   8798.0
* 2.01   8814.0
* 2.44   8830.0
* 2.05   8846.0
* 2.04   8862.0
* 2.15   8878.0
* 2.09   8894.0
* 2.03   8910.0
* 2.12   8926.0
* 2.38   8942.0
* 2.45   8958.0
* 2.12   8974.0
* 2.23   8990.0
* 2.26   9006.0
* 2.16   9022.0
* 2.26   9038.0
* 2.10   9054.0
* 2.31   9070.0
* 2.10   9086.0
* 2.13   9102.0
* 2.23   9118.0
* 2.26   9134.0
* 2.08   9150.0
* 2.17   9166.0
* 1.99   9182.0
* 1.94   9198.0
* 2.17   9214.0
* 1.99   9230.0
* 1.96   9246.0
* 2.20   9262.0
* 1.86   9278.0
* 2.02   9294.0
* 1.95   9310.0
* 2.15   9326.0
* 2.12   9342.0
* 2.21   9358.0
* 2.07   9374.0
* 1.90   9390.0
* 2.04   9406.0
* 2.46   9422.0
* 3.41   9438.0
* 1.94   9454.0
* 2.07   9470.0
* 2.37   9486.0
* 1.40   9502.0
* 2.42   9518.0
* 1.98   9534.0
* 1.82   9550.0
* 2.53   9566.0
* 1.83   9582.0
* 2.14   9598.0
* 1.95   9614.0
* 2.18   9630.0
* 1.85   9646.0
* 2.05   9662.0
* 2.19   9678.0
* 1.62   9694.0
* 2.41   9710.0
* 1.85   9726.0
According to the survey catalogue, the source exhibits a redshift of 0.20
